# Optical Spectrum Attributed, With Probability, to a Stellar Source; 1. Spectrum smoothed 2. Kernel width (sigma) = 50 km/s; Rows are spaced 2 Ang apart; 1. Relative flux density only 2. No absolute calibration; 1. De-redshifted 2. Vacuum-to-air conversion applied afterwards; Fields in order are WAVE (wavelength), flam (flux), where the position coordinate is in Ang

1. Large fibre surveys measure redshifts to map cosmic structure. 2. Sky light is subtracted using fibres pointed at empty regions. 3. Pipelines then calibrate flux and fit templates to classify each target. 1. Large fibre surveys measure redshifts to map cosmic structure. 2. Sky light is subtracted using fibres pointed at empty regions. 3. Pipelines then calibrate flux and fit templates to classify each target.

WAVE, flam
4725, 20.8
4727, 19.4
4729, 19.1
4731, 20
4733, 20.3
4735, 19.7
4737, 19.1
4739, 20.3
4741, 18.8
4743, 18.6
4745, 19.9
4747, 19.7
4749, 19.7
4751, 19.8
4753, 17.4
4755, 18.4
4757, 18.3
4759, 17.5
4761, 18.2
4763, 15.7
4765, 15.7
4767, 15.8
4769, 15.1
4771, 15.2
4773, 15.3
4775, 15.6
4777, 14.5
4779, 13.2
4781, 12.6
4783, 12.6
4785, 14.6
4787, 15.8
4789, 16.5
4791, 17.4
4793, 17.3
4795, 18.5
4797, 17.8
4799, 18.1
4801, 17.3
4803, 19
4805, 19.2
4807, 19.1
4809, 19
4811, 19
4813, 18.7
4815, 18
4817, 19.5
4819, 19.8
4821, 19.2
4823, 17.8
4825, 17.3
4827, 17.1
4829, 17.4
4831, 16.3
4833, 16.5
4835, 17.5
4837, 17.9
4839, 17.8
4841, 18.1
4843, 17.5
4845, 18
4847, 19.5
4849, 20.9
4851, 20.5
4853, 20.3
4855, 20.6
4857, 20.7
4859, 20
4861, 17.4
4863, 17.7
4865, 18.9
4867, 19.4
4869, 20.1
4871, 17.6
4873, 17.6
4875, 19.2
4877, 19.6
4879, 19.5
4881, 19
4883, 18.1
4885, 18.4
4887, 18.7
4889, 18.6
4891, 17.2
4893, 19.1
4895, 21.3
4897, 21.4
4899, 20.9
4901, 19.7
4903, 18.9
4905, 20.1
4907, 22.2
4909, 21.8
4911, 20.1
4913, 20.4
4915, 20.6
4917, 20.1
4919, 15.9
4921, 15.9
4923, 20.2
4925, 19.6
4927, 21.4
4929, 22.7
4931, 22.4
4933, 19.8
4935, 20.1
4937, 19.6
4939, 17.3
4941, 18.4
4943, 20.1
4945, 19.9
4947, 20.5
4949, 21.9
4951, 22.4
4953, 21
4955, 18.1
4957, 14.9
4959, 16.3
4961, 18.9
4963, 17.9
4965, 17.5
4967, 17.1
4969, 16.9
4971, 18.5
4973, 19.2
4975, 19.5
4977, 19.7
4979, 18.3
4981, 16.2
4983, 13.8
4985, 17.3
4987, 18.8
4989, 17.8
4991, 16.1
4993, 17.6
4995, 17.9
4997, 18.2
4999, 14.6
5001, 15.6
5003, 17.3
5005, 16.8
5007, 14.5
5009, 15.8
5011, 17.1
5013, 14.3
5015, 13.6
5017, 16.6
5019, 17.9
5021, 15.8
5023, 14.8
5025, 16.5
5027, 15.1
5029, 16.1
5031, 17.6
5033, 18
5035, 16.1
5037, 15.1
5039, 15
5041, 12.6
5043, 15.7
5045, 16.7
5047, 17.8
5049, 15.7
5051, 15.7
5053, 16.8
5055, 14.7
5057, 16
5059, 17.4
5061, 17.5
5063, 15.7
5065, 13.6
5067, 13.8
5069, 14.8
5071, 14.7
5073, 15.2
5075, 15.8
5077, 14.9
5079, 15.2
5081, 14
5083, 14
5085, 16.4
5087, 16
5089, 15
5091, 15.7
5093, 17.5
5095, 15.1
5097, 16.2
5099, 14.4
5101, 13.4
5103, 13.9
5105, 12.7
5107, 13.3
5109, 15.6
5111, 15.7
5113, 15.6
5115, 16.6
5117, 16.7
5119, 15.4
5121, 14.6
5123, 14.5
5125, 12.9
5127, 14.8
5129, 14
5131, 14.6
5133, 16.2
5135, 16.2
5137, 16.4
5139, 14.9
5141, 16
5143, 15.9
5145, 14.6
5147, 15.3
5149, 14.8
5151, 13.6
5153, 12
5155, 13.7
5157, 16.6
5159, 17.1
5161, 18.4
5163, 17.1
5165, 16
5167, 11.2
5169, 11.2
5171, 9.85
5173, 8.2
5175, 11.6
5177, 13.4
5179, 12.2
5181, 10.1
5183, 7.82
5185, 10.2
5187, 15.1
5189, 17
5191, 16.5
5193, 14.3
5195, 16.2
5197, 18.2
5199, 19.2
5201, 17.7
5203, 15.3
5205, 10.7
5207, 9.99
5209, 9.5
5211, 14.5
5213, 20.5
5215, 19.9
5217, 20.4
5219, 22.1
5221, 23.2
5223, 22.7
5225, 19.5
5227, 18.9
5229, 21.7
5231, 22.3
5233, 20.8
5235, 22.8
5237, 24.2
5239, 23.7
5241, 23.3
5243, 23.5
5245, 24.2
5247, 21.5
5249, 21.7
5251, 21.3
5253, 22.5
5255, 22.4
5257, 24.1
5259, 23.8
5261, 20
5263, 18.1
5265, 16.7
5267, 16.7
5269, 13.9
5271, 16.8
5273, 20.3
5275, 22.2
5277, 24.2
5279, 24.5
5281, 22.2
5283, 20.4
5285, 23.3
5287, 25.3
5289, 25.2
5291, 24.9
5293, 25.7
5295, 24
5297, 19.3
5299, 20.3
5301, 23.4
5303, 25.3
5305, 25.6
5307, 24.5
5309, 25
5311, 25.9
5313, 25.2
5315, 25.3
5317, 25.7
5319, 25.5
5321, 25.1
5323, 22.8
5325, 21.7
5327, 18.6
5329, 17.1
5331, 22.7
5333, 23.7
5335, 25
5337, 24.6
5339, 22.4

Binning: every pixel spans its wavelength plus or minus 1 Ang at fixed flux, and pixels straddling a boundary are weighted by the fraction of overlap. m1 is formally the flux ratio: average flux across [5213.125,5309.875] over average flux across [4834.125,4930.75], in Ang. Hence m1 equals 1.14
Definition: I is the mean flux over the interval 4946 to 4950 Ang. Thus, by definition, 21.2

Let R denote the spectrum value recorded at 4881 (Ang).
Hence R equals 19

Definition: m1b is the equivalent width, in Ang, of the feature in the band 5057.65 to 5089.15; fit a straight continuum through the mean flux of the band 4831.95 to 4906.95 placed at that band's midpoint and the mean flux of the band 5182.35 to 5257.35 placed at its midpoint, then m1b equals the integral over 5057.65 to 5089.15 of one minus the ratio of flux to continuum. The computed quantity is 6.2 Ang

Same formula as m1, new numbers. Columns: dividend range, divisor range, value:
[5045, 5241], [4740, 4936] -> 0.85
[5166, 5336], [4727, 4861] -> 1.11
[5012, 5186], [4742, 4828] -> 0.86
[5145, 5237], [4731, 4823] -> 0.90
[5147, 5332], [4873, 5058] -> 1.07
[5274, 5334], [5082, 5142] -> 1.55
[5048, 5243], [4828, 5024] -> 0.85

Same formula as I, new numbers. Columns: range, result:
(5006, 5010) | 15.2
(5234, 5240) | 23.6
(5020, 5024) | 15.3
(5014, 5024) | 15.7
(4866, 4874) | 18.7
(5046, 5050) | 16.8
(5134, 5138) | 16.3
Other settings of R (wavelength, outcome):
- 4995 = 17.9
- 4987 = 18.8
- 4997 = 18.2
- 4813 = 18.7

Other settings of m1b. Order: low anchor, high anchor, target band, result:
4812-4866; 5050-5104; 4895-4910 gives -2.6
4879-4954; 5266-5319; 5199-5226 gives 5.9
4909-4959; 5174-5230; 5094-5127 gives 4.7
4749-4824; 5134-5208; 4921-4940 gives -4.8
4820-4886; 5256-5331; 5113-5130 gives 4.8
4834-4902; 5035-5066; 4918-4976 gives -4.8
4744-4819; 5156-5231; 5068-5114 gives 2.9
